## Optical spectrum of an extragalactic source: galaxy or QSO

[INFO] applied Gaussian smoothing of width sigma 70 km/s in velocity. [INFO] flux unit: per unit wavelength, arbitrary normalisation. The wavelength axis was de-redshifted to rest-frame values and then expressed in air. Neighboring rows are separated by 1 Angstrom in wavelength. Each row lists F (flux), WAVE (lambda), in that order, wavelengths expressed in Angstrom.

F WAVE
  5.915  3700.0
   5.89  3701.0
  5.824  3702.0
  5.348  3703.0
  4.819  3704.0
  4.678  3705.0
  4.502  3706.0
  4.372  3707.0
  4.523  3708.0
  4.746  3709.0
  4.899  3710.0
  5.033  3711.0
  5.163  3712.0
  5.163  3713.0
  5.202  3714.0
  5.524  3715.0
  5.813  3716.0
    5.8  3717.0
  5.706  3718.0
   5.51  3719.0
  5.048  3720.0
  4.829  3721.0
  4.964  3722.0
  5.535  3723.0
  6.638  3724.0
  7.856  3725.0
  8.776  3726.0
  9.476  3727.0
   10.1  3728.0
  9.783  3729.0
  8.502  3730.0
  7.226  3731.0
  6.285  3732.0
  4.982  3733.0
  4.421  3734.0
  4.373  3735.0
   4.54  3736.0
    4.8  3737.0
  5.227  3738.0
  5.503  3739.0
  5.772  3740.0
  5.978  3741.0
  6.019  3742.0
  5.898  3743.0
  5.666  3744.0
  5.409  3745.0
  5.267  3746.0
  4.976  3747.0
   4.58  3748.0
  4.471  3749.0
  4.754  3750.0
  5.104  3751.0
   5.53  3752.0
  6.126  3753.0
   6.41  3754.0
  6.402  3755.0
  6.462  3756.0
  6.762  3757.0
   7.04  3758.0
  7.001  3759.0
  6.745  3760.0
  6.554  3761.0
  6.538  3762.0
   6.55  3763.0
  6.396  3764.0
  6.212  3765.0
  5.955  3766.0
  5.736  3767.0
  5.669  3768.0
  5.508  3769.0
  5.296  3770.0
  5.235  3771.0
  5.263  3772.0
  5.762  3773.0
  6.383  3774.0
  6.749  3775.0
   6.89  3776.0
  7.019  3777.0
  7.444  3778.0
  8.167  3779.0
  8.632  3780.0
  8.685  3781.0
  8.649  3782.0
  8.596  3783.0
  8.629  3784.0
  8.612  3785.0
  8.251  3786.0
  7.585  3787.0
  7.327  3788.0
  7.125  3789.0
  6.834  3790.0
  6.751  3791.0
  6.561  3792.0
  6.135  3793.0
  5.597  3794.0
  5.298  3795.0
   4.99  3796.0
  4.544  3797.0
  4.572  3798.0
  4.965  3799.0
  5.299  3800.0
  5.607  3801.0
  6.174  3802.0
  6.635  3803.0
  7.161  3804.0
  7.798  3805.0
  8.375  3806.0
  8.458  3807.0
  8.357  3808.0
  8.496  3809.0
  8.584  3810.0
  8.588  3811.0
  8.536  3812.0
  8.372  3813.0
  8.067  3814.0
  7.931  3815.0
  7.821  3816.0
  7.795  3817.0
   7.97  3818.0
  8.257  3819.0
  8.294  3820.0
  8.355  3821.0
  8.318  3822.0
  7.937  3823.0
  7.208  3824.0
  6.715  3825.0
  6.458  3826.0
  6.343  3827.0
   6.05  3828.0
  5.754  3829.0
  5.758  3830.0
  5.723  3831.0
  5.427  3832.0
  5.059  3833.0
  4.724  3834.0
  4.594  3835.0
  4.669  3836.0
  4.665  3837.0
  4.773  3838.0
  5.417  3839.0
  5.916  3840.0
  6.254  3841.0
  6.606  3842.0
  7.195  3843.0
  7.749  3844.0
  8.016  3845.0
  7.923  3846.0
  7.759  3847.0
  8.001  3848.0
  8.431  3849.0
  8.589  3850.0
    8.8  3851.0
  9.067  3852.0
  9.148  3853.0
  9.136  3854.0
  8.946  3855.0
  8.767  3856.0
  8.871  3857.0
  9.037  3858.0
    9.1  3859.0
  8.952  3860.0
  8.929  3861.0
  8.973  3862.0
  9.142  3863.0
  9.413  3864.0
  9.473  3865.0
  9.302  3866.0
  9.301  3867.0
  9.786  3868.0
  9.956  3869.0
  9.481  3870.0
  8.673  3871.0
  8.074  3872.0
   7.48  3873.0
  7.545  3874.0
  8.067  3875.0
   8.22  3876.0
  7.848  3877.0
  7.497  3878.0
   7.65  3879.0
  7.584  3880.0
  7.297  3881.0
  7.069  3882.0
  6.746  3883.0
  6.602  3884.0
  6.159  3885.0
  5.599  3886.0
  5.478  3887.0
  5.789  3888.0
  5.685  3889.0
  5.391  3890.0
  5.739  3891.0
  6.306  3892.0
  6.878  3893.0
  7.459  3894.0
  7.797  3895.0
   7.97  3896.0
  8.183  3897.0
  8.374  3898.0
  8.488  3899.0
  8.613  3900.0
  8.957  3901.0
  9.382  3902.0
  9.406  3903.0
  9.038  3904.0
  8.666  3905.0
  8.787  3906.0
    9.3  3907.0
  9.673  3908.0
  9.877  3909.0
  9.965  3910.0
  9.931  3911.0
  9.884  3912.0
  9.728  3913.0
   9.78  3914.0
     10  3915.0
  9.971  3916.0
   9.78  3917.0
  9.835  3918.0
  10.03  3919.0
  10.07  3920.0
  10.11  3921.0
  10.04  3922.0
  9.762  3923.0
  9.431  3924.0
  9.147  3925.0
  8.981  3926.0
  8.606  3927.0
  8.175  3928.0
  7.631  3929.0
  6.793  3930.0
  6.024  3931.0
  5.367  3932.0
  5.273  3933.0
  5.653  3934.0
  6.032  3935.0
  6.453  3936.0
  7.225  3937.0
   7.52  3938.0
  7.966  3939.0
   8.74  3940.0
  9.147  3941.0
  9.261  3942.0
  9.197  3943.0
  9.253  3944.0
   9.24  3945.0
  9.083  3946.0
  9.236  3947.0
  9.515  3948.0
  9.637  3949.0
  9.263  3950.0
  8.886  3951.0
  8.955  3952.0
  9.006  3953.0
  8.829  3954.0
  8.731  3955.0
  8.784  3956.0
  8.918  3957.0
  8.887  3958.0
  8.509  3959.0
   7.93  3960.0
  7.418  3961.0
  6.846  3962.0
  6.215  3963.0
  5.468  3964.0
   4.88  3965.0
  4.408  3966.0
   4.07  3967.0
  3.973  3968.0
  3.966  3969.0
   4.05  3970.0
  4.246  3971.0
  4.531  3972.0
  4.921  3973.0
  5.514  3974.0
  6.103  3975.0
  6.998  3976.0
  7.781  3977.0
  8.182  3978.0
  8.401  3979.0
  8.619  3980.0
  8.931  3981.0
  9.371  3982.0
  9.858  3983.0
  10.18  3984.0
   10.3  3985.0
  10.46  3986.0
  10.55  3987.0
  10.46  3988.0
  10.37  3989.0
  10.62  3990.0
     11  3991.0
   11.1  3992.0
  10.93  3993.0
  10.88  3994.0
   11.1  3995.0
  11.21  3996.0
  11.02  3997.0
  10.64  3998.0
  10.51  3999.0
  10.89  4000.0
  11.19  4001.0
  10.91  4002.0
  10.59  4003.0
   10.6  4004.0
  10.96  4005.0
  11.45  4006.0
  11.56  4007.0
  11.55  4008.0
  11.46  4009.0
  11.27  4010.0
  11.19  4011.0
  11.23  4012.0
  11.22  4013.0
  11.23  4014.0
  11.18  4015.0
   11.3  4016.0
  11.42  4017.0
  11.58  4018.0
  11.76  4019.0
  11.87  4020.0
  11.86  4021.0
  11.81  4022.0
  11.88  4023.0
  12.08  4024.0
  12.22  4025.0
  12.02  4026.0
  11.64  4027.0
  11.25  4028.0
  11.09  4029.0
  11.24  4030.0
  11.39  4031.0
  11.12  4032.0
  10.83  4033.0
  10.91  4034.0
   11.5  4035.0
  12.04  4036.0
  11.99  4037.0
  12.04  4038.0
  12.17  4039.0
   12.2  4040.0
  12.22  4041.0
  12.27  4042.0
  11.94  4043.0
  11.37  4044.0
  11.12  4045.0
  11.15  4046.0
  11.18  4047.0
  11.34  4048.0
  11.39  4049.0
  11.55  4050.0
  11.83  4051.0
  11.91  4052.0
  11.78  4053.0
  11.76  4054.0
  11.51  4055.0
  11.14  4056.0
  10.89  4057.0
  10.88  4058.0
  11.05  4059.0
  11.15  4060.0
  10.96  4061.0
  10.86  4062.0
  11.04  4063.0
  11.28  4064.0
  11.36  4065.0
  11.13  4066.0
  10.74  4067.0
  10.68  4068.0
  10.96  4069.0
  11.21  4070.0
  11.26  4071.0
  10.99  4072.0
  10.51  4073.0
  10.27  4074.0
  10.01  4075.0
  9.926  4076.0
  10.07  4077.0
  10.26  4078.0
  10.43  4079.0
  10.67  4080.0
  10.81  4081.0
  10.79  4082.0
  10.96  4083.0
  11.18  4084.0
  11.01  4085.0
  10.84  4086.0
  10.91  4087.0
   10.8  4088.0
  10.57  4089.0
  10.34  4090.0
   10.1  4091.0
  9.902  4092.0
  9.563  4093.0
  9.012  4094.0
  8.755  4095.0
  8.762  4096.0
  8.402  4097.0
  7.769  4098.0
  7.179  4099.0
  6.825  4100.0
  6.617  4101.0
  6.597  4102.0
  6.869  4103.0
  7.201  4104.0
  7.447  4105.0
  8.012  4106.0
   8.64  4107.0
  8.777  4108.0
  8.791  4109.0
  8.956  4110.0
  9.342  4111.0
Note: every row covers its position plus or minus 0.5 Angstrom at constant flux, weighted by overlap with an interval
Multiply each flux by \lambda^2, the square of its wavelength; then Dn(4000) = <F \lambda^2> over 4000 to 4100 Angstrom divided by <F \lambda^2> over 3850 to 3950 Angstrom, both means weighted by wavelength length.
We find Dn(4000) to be 1.4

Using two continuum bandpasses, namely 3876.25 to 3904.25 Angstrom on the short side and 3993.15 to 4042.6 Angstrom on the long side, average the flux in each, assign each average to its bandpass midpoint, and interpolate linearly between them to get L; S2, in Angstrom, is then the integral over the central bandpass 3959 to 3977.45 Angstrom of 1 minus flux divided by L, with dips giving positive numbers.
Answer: 7.9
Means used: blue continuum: 7.31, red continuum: 11.4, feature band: 5.59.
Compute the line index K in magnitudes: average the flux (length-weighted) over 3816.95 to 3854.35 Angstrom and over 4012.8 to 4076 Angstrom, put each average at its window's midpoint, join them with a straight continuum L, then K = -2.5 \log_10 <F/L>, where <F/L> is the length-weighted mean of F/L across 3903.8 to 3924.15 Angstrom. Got -0.130 mag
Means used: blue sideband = 6.95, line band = 9.71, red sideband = 11.4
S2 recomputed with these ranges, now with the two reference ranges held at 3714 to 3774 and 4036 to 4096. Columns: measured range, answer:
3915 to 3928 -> -1.26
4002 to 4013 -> -1.20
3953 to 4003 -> 6.58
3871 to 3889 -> 2.23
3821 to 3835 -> 1.97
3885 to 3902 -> 2.55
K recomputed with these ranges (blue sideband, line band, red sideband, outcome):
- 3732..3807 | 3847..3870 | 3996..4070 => -0.13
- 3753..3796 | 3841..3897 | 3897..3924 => 0.09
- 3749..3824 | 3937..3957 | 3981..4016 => 0.11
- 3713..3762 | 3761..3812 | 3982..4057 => 0.02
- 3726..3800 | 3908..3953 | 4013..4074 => 0.07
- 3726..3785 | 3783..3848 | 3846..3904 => 0.06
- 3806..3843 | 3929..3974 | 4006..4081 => 0.29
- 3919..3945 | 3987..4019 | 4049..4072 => -0.13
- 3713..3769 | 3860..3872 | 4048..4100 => -0.19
